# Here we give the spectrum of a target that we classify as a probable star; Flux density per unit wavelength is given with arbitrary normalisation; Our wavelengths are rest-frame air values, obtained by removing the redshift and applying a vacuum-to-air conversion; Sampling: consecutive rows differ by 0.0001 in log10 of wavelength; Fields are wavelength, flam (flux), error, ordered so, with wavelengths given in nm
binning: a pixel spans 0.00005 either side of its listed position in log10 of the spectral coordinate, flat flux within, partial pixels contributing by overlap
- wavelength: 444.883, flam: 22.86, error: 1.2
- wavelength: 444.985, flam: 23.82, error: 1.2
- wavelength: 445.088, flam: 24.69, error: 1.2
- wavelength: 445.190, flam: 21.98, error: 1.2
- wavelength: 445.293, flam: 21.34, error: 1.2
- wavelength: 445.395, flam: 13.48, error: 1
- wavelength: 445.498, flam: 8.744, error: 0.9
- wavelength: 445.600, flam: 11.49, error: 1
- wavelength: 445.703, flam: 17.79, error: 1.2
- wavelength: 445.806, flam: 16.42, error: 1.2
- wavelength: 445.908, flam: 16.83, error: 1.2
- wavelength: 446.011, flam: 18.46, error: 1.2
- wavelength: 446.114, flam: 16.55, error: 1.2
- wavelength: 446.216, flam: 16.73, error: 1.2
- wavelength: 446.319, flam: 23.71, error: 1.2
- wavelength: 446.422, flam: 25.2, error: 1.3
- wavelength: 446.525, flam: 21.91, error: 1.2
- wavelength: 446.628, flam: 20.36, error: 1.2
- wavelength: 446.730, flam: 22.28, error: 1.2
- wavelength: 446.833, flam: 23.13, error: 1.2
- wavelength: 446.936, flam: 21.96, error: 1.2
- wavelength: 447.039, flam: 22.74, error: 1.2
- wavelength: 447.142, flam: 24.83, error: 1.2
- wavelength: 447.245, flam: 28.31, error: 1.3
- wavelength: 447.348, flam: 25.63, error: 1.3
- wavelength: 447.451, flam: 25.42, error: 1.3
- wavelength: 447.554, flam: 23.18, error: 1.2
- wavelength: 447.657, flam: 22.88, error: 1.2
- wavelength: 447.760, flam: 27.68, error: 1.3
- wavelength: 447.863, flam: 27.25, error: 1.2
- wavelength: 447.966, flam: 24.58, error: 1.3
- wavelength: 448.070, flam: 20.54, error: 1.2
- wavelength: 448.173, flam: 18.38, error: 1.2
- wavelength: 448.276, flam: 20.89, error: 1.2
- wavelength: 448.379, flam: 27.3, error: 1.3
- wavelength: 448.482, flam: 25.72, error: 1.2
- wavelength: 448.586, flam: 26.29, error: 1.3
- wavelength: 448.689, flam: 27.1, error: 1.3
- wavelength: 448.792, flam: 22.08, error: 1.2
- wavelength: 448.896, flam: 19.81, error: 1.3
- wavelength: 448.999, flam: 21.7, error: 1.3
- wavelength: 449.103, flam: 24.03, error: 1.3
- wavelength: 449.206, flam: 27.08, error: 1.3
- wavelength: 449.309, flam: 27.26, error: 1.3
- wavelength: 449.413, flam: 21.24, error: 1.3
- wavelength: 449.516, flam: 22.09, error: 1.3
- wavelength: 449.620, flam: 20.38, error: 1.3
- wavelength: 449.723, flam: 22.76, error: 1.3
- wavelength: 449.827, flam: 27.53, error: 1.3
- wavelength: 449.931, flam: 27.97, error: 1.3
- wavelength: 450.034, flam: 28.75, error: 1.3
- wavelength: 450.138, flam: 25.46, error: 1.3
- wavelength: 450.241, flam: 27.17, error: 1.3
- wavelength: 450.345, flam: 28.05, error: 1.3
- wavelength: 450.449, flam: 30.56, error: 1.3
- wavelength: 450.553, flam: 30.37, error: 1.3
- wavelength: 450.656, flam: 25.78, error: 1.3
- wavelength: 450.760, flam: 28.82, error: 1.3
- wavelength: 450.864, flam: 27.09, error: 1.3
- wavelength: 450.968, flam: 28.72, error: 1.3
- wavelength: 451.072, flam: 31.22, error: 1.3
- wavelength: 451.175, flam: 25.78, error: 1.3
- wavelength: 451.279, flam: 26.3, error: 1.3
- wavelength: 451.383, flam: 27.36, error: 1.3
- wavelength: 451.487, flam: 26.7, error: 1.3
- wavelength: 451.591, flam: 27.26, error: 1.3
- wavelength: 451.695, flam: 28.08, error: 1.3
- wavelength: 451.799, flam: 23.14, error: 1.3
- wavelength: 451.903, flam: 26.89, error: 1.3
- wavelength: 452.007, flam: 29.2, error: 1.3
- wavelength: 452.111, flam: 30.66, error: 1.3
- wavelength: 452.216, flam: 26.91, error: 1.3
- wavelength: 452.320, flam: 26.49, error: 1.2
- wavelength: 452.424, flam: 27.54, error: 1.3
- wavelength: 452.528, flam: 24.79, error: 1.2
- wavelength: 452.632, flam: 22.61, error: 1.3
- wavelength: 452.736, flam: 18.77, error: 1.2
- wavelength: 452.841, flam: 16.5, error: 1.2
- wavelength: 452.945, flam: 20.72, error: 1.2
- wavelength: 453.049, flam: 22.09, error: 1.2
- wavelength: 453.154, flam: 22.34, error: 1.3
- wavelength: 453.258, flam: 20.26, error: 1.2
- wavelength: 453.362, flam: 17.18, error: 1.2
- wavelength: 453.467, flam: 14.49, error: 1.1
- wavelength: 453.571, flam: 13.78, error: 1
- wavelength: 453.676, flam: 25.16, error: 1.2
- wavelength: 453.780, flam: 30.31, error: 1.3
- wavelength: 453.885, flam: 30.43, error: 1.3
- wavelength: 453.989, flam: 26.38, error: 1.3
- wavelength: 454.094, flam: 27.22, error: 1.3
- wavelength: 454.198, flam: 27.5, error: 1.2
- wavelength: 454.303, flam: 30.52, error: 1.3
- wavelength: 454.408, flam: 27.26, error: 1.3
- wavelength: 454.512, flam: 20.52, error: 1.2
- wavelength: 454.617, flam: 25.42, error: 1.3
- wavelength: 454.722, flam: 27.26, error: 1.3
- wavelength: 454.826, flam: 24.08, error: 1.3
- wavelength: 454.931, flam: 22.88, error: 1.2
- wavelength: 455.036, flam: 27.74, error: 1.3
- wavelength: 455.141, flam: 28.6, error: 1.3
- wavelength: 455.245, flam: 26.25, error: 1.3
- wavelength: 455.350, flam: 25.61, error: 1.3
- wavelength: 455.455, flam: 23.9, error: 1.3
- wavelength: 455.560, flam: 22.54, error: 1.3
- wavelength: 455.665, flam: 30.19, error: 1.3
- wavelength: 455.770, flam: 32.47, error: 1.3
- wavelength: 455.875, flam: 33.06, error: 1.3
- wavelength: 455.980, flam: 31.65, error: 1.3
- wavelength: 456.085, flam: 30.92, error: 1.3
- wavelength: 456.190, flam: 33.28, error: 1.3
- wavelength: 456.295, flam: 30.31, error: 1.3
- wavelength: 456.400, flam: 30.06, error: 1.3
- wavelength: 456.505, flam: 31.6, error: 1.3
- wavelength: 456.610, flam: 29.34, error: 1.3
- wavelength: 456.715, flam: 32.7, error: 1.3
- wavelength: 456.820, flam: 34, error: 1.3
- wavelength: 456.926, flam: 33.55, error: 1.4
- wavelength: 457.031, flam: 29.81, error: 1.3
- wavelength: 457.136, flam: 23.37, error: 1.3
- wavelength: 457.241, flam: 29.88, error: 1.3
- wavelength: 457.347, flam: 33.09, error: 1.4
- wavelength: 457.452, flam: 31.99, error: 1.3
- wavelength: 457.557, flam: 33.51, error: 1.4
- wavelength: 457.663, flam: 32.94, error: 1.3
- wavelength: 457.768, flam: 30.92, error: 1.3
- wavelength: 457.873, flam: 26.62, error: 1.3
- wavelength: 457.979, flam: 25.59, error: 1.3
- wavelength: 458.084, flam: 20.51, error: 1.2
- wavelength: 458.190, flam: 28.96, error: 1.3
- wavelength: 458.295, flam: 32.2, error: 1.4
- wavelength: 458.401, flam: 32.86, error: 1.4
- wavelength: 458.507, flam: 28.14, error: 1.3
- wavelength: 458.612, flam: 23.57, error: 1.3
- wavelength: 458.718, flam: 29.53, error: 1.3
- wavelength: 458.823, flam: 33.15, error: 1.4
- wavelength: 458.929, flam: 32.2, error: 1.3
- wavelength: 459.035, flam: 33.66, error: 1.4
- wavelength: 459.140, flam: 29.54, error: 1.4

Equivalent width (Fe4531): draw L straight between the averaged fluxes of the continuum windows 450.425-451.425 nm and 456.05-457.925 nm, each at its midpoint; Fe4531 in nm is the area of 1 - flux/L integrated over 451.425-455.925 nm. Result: 0.66 nm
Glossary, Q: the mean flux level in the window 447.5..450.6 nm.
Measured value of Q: 24.9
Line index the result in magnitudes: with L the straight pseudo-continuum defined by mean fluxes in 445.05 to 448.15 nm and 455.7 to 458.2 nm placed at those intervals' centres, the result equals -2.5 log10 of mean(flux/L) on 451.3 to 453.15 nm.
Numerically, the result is 0.05 mag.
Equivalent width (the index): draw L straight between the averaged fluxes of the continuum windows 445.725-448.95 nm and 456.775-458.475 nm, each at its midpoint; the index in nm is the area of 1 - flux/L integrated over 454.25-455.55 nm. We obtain 0.11 nm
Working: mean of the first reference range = 22.7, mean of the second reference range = 29.9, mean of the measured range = 25.7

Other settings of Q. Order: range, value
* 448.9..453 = 25.8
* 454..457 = 28.6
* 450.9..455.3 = 25.1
